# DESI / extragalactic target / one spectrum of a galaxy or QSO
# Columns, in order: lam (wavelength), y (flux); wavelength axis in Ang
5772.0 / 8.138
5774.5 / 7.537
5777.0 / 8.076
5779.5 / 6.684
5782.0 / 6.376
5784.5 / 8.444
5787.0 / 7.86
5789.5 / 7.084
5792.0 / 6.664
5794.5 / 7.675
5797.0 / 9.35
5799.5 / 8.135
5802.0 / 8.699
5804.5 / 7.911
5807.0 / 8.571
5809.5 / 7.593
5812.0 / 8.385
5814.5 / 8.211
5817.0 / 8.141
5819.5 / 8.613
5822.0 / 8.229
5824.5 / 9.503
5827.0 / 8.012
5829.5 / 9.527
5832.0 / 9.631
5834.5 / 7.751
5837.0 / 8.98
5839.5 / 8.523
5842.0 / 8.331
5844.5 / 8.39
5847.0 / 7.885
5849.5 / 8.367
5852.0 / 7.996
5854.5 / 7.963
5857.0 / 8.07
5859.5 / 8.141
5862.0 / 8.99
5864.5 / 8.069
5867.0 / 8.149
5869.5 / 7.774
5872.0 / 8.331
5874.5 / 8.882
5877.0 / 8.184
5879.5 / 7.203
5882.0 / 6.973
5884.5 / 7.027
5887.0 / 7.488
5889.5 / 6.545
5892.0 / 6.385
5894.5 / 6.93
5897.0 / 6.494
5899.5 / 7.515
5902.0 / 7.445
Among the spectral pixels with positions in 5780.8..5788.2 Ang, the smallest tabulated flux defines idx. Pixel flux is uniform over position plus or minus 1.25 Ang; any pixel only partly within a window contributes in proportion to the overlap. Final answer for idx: 6.376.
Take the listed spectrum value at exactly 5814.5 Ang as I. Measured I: 8.211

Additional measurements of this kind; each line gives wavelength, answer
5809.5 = 7.593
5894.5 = 6.93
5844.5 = 8.39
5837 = 8.98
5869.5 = 7.774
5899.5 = 7.515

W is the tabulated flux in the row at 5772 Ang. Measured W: 8.138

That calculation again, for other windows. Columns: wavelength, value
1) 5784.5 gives 8.444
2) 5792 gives 6.664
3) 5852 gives 7.996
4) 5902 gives 7.445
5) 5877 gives 8.184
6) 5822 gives 8.229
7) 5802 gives 8.699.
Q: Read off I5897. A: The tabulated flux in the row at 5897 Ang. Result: 6.494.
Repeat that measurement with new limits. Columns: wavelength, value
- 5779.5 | 6.684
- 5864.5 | 8.069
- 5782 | 6.376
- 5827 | 8.012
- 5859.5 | 8.141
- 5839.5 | 8.523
